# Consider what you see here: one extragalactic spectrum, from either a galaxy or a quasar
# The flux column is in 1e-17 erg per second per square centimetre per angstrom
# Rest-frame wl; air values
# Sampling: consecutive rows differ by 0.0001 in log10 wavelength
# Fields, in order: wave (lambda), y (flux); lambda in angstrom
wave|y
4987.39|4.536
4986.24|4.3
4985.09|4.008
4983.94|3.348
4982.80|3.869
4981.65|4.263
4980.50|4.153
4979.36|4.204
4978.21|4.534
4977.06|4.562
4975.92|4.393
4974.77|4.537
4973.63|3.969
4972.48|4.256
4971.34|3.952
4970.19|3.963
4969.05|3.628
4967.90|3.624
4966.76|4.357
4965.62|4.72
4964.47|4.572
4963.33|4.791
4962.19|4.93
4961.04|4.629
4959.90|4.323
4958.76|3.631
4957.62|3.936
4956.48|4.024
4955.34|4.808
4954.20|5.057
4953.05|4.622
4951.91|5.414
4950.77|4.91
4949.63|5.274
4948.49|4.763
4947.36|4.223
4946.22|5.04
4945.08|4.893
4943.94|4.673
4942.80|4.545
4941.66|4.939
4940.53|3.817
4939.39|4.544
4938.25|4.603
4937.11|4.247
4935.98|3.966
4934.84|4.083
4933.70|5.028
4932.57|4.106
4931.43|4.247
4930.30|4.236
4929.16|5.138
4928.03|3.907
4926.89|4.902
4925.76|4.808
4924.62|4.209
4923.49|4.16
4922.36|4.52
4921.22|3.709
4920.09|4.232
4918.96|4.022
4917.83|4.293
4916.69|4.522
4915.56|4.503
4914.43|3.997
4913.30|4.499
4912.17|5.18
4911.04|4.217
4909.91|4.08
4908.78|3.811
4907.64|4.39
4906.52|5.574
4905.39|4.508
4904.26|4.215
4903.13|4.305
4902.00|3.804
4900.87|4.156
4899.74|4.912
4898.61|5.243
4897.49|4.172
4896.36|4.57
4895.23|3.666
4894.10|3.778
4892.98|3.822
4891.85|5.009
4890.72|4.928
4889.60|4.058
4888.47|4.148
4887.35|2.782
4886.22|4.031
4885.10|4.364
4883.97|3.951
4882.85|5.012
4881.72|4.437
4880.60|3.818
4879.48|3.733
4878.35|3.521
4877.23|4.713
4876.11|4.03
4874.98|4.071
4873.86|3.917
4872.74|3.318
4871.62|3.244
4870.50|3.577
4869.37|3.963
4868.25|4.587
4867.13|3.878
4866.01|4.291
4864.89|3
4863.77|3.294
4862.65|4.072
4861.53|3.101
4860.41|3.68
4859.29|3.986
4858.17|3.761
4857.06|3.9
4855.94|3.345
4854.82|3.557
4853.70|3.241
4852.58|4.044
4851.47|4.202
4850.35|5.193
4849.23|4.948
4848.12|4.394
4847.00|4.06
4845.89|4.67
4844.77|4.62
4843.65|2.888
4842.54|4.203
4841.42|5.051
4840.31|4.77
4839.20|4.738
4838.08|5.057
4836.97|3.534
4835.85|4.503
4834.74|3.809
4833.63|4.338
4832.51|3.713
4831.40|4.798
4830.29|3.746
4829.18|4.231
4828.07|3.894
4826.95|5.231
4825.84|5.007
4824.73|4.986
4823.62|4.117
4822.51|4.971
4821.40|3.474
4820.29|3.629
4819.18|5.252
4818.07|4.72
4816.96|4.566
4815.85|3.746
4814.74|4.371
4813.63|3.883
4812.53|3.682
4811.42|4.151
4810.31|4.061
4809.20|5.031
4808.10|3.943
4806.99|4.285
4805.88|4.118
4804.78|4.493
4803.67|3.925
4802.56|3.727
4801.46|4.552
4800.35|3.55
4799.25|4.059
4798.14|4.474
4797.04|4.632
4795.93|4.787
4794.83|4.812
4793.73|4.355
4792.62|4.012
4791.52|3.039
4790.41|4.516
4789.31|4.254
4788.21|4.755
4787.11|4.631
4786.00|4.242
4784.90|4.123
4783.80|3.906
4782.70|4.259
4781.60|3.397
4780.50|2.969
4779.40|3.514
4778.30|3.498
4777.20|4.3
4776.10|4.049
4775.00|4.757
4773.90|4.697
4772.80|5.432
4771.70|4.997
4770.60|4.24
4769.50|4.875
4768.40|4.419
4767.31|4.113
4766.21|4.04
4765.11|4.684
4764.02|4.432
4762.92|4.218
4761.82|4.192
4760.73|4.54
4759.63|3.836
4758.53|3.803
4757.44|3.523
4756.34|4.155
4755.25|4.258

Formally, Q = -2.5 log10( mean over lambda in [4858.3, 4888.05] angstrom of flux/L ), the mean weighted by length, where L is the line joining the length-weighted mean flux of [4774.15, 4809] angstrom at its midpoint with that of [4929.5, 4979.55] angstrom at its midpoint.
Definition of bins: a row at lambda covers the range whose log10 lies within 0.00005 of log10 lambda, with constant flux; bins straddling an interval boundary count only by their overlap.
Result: 0.12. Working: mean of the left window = 4.14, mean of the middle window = 3.86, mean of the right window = 4.45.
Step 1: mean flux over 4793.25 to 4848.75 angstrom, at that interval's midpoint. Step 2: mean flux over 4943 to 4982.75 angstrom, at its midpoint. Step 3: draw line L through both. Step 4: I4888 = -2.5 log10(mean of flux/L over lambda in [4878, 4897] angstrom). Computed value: 0.071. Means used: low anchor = 4.31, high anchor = 4.45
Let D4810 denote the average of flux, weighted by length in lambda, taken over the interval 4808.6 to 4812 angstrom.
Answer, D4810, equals 4.4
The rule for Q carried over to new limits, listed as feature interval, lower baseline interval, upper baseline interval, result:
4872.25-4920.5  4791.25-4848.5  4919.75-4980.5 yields 0.034 mag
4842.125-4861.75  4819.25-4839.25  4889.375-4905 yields 0.086 mag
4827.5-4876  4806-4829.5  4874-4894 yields 0.055 mag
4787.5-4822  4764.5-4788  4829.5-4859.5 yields 0.001 mag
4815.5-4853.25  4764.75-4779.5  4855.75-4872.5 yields -0.116 mag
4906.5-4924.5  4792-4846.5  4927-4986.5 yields 0.013 mag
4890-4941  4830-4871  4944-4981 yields -0.018 mag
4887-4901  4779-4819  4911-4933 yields 0.013 mag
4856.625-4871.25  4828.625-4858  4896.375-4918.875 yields 0.139 mag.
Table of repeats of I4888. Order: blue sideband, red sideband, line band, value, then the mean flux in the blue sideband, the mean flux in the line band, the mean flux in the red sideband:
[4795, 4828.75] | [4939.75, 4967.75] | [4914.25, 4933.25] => 0.05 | 4.32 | 4.34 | 4.61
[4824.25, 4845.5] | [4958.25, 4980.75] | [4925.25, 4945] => -0.04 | 4.37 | 4.47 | 4.29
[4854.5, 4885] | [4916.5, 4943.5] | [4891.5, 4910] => -0.06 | 3.85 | 4.35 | 4.36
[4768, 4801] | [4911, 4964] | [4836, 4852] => -0.03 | 4.25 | 4.45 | 4.5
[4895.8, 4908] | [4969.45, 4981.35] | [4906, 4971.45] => -0.01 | 4.54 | 4.45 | 4.24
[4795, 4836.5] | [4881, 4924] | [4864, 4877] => 0.13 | 4.29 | 3.82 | 4.3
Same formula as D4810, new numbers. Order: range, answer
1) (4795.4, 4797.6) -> 4.71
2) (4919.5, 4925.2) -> 4.17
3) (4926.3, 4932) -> 4.49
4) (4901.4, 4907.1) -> 4.48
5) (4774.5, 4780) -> 4.01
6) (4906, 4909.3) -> 4.59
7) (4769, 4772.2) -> 4.69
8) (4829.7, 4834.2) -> 4.15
